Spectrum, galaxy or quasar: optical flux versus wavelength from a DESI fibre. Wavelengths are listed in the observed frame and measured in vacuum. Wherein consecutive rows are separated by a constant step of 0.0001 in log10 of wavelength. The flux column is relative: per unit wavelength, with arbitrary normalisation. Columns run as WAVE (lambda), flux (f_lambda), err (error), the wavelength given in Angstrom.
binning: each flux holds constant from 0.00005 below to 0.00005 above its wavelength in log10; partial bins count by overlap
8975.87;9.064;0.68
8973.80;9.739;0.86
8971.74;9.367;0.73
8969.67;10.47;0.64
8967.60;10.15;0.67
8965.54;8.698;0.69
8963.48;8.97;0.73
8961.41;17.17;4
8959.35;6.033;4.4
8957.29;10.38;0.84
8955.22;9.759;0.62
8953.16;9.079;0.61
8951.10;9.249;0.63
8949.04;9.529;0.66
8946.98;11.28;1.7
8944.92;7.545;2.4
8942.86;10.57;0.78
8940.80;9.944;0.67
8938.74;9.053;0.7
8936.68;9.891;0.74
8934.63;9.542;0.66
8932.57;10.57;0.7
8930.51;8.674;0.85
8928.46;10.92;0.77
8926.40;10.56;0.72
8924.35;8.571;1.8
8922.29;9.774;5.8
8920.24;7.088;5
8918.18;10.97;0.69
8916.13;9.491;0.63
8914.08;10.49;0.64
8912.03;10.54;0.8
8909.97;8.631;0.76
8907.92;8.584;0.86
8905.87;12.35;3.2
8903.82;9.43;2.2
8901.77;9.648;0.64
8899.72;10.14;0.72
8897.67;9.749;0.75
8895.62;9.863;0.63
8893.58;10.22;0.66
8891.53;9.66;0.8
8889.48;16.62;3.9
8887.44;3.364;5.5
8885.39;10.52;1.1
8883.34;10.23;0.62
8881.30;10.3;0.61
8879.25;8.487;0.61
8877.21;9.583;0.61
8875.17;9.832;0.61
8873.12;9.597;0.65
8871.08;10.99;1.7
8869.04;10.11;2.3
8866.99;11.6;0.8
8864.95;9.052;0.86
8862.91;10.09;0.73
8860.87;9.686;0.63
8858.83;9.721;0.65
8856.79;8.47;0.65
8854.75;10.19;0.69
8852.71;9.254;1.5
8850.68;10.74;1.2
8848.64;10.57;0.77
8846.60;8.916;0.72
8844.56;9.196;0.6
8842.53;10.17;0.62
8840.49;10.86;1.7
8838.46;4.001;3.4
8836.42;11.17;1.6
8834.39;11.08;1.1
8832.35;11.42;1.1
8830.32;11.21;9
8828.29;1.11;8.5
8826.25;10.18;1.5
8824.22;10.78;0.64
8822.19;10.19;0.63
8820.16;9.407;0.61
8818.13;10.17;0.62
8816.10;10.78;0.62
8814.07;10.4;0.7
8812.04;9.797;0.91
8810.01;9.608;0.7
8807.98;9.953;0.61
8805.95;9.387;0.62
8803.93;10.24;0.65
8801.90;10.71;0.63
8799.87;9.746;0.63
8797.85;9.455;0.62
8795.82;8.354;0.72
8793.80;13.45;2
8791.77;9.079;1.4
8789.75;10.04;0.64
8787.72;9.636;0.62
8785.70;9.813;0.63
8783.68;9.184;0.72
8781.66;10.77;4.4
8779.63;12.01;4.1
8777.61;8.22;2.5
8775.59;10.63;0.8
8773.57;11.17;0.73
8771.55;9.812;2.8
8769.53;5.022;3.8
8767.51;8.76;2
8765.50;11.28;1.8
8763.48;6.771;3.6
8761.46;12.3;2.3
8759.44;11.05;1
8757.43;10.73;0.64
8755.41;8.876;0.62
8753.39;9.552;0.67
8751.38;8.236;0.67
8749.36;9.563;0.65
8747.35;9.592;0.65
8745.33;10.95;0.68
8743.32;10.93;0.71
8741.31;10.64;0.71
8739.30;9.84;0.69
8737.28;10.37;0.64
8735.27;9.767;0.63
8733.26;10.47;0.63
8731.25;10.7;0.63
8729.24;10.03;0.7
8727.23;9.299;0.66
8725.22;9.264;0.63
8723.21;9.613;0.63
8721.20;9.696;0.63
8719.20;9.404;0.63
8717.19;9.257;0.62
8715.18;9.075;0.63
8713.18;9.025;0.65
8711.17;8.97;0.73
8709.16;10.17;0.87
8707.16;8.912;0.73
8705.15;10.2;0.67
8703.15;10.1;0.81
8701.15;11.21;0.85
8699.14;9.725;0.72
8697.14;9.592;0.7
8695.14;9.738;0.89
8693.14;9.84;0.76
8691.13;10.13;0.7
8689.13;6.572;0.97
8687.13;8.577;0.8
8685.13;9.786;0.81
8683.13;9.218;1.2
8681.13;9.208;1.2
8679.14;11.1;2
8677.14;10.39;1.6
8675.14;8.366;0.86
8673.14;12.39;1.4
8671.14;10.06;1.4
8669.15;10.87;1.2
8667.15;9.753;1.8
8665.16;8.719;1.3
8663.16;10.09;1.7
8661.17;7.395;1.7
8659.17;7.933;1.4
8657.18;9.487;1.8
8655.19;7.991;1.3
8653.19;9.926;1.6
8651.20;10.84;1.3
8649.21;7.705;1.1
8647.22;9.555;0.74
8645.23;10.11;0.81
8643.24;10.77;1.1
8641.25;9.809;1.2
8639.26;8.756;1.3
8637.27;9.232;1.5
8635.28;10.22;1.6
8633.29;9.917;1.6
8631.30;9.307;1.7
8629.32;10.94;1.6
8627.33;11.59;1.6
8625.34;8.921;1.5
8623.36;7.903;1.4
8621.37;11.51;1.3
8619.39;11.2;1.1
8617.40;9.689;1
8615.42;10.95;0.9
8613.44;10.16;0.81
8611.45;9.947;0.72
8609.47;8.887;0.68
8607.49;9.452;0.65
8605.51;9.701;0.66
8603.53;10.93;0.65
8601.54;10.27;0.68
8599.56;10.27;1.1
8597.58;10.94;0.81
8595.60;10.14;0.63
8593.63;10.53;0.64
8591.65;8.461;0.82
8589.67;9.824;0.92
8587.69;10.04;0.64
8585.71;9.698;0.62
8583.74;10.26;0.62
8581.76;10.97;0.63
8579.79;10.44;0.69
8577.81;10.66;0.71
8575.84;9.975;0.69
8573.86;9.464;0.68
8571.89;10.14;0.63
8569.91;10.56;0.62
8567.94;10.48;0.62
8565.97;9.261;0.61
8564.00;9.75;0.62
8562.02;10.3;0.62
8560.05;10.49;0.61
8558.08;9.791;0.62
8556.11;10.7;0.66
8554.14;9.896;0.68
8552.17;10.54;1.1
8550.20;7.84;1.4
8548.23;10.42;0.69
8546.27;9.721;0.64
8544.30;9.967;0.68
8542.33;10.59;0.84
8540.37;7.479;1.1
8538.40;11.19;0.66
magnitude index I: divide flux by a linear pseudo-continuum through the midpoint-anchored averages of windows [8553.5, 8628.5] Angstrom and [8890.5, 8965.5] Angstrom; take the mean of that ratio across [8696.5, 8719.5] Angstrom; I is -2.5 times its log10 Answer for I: 0.041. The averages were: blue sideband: 10.1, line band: 9.64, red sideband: 9.82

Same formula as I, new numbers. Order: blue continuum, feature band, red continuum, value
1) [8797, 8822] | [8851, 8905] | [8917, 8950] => -0.009 mag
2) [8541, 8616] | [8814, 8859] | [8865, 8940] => 0.040 mag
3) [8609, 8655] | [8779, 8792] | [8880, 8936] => -0.022 mag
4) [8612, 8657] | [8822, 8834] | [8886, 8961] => 0.068 mag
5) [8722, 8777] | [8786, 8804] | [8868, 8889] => -0.040 mag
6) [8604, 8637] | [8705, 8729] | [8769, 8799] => 0.059 mag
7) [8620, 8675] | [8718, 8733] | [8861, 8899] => 0.004 mag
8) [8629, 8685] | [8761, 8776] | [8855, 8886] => 0.050 mag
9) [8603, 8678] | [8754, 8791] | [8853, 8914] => 0.007 mag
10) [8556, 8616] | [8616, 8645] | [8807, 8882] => 0.003 mag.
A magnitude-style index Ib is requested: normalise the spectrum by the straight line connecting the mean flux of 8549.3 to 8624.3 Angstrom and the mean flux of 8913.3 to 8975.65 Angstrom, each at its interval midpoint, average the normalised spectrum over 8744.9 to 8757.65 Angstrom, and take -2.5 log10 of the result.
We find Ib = 0.047 mag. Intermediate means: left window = 10.1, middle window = 9.51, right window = 9.77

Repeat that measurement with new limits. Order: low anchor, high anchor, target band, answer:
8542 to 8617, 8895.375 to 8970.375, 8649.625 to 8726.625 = 0.05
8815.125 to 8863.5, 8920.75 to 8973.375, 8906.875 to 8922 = 0.03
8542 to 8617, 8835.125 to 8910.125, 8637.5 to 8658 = 0.06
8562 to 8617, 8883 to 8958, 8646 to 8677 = 0.06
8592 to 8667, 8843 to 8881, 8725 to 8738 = -0.03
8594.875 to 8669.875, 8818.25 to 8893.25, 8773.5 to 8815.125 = -0.04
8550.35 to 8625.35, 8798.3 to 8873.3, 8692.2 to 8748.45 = 0.00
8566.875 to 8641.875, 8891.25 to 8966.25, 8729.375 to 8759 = -0.01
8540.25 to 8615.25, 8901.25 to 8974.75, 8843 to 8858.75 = 0.02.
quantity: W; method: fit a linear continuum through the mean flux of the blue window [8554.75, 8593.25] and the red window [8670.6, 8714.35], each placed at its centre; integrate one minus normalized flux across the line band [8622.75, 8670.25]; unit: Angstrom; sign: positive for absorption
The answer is 1.6 Angstrom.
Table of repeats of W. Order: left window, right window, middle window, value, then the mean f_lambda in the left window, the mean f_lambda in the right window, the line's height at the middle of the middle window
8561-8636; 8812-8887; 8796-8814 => -0.1 Angstrom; 10.1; 9.68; 9.75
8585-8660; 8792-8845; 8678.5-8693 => 0.9 Angstrom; 9.83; 9.72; 9.8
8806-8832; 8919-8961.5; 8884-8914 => -1.2 Angstrom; 9.51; 9.61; 9.58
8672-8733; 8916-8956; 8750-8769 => 0.1 Angstrom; 9.66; 9.61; 9.65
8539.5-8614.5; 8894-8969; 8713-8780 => 1.0 Angstrom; 9.98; 9.81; 9.9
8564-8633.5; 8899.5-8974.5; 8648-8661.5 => 1.6 Angstrom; 10.1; 9.8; 10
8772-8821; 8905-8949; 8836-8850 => 1.0 Angstrom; 10.1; 9.75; 9.96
